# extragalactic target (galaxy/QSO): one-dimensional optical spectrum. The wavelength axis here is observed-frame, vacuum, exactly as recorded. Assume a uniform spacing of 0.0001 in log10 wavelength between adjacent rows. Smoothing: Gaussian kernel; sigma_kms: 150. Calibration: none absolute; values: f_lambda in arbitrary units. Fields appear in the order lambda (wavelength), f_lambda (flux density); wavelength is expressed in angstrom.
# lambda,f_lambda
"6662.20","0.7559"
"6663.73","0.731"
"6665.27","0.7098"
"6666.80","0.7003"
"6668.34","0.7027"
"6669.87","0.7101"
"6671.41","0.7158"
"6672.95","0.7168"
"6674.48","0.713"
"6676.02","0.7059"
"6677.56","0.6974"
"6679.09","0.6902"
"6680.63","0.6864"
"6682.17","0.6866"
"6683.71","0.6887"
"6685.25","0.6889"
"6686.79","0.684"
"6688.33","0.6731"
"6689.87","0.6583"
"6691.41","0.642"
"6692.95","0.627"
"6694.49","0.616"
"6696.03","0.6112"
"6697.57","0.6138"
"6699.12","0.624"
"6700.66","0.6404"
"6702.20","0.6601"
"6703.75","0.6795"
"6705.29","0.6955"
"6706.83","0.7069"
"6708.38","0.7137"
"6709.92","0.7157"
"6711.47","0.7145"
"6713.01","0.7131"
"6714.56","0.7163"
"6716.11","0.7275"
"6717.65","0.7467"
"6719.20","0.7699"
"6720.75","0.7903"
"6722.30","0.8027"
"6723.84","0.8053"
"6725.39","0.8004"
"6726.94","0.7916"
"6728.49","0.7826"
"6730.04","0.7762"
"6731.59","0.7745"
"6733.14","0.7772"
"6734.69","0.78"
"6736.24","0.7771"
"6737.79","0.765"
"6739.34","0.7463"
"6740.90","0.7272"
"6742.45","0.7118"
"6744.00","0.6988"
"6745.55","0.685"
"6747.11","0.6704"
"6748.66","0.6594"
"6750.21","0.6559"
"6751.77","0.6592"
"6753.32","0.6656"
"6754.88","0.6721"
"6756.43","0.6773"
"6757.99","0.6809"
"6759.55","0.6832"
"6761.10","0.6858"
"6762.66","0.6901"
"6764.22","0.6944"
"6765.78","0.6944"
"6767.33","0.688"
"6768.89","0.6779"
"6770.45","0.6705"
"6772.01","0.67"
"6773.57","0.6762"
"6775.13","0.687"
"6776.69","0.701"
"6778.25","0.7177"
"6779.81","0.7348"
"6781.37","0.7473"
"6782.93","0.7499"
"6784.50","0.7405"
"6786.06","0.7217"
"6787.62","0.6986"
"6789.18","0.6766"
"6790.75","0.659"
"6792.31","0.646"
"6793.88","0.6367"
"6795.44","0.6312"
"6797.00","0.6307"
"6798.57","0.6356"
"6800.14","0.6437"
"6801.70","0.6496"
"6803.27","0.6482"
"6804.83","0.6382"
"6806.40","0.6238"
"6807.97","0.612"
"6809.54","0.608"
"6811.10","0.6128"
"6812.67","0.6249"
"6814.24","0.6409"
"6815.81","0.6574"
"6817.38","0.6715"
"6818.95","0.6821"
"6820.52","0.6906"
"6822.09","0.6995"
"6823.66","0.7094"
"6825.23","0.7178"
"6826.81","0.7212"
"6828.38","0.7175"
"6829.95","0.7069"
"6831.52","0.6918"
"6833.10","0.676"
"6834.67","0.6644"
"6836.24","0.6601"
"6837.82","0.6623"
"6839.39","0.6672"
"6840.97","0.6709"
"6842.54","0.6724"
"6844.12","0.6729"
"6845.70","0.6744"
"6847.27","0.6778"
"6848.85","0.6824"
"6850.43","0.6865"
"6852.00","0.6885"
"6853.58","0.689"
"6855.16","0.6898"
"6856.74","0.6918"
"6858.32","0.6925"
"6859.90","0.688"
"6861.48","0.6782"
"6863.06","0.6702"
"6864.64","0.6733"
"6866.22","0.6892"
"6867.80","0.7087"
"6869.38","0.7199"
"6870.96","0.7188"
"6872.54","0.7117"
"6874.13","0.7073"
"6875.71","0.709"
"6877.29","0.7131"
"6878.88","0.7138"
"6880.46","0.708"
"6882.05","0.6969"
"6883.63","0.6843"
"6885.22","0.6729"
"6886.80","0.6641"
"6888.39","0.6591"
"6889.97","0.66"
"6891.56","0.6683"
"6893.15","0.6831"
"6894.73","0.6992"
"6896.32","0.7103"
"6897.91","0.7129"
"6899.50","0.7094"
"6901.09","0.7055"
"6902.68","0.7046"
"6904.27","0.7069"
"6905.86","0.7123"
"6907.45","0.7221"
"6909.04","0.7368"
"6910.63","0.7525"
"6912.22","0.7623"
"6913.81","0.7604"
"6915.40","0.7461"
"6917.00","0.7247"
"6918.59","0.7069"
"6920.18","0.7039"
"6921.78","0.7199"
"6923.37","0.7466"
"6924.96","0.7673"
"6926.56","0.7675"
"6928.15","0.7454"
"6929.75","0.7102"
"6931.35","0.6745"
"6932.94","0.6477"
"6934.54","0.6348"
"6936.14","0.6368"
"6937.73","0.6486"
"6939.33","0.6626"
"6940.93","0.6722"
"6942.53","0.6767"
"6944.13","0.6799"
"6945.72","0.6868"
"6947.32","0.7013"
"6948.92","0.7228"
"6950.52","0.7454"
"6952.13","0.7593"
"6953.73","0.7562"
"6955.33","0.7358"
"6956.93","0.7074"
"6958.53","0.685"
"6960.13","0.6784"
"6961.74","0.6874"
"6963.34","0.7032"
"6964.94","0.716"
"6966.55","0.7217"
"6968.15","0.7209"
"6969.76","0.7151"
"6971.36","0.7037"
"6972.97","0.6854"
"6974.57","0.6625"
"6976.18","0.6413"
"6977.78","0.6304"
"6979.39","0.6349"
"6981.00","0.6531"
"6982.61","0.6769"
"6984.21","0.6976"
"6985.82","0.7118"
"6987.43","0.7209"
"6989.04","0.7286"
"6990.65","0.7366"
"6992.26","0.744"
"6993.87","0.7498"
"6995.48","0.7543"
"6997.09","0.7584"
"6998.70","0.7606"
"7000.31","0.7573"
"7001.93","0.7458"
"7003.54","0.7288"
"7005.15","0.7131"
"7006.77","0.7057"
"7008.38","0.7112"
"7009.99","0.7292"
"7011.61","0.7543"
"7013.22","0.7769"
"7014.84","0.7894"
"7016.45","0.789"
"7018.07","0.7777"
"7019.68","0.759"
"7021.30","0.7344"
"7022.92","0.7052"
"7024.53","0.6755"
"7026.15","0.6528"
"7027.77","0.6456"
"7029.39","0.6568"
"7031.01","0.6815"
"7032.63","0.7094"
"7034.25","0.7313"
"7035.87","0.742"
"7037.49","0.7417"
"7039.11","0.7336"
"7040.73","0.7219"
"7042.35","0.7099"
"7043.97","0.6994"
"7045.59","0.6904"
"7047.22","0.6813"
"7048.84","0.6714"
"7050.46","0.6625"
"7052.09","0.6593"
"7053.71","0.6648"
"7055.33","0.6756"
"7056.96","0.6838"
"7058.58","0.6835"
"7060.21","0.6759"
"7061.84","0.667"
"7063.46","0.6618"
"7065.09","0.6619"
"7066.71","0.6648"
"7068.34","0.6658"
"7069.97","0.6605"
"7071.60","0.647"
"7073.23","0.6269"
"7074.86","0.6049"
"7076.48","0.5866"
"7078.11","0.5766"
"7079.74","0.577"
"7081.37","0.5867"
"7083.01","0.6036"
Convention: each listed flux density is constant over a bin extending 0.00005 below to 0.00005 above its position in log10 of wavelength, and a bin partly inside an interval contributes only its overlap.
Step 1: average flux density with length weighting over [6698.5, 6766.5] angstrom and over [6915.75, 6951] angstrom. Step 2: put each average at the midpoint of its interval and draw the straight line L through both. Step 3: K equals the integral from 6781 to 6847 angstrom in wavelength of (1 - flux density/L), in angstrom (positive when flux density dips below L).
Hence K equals 3.8 angstrom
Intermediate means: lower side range 0.718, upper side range 0.699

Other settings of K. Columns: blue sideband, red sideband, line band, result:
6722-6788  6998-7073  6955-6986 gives 0.9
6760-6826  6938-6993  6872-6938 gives -1.5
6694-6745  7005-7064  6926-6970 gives 0.8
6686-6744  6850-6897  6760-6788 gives 0.2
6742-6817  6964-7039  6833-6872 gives 0.2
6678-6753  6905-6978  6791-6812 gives 2.2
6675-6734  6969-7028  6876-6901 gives 0.8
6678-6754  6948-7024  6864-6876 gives 0.2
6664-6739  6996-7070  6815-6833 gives 0.4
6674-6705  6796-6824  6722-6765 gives -4.4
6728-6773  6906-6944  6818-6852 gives 1.0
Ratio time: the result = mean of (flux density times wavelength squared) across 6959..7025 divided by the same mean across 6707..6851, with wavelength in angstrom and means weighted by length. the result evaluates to 1.10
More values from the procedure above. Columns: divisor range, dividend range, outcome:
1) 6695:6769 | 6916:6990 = 1.05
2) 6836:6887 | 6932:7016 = 1.06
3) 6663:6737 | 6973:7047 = 1.10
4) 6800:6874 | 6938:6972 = 1.08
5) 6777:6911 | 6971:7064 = 1.09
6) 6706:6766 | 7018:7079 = 1.02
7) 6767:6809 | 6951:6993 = 1.10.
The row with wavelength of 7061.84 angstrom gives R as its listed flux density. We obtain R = 0.667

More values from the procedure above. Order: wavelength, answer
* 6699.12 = 0.624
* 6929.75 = 0.7102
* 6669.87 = 0.7101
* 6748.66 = 0.6594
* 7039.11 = 0.7336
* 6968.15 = 0.7209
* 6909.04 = 0.7368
